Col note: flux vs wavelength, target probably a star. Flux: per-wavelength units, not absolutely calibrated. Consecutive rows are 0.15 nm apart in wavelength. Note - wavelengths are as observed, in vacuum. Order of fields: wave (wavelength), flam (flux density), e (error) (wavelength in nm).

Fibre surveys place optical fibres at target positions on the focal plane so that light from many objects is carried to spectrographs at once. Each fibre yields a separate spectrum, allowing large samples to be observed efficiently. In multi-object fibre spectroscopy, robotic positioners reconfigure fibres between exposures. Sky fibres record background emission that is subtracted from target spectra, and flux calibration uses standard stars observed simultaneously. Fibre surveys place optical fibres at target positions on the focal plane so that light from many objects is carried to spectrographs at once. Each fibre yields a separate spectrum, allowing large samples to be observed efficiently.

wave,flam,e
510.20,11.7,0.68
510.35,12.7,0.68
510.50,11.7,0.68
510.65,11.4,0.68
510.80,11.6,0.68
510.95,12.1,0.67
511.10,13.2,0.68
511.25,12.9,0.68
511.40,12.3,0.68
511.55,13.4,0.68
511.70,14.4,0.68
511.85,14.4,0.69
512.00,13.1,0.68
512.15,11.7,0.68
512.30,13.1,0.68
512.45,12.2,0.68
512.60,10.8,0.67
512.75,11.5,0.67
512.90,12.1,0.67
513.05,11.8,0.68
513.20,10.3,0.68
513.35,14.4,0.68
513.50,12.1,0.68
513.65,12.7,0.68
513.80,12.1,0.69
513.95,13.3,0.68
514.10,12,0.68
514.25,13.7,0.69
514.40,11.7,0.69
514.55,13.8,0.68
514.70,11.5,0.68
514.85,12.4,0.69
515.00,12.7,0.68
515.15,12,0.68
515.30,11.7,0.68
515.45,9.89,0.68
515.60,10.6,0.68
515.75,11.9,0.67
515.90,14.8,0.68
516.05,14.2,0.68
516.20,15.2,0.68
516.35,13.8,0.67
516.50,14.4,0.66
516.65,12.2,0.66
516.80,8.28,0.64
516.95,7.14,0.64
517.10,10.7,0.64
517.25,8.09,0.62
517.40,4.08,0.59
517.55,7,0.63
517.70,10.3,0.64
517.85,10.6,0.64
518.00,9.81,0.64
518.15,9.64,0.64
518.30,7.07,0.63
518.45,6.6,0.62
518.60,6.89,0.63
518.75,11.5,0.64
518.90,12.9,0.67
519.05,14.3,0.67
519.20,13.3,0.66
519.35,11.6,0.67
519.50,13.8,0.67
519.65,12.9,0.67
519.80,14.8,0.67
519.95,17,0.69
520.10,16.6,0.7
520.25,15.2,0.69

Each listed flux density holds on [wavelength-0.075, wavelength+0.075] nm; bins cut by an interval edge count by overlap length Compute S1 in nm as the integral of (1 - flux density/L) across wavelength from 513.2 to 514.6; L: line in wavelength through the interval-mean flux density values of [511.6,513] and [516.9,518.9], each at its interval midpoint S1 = -0.16 nm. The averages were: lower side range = 12.6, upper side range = 8.6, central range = 12.7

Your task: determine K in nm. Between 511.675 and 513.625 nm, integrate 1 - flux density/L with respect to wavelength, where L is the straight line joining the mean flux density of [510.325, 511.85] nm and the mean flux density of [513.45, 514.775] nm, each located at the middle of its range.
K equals 0.03 nm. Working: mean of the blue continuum 12.7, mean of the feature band 12.4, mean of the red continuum 12.6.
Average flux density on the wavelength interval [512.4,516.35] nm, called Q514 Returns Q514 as 12.4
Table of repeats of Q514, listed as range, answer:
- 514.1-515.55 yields 12.1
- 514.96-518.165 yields 10.9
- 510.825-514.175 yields 12.5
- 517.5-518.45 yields 8.93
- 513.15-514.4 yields 12.6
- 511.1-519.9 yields 11.7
